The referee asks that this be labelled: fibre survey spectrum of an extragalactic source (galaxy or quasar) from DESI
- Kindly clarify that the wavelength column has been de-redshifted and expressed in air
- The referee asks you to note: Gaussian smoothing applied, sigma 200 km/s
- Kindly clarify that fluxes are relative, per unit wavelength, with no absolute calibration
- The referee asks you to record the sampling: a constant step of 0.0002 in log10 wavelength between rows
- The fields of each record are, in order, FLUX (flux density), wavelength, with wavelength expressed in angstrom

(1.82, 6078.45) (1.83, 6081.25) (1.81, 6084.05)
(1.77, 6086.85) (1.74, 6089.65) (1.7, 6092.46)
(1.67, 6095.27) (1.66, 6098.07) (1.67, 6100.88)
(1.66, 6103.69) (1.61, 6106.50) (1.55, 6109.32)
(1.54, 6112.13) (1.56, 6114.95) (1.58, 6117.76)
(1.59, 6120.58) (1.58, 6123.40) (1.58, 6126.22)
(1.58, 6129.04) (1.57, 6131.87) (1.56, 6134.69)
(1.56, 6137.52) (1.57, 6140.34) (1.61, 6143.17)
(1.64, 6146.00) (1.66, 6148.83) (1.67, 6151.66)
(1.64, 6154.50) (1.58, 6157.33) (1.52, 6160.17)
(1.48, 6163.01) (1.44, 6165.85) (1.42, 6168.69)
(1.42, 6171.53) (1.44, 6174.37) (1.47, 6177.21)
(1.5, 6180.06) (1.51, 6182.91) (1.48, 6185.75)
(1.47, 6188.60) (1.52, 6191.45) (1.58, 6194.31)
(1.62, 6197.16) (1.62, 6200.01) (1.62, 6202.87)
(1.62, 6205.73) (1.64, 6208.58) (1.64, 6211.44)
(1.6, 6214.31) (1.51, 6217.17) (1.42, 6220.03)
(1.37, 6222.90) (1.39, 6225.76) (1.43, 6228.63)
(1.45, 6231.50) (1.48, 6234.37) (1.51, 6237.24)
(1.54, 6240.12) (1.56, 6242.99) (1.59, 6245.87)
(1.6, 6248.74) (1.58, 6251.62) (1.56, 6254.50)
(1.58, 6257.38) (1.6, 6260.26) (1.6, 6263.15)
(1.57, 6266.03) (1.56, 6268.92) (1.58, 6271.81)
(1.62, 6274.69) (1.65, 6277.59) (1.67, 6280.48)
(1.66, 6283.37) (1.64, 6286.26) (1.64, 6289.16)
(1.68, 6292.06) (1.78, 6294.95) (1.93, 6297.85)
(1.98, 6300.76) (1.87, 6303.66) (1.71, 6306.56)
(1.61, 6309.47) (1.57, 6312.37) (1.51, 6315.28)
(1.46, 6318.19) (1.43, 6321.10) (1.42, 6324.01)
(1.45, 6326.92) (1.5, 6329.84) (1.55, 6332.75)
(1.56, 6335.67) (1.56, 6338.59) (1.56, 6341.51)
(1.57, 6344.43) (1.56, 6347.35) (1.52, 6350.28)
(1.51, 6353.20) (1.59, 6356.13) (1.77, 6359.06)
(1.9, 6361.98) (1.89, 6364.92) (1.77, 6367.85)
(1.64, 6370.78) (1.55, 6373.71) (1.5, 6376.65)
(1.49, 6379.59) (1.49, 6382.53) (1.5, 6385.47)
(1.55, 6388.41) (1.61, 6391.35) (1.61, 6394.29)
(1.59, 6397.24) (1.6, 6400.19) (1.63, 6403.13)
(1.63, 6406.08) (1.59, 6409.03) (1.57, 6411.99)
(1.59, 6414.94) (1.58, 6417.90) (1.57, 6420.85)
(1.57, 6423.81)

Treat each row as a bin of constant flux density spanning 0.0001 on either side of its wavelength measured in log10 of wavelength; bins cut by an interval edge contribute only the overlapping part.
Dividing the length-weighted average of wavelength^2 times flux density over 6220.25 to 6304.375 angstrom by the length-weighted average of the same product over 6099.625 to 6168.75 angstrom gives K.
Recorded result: 1.06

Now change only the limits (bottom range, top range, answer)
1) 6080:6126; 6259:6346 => 1.04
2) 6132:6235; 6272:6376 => 1.12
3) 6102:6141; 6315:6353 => 1.03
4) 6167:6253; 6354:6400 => 1.13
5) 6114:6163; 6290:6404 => 1.09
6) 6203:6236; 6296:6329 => 1.11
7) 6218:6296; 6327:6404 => 1.05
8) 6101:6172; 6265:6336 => 1.09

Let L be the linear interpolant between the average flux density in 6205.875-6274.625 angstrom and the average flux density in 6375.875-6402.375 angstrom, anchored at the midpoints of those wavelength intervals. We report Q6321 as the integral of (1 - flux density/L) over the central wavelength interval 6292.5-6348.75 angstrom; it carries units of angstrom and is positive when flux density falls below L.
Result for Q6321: -2.3 angstrom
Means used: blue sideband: 1.54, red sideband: 1.55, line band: 1.61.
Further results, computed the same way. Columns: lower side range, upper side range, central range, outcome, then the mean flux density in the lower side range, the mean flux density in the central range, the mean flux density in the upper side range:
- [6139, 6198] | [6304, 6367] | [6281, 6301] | -2.1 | 1.53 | 1.74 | 1.59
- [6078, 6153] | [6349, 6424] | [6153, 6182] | 2.5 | 1.64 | 1.49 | 1.61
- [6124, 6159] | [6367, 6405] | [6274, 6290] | -0.6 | 1.6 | 1.65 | 1.58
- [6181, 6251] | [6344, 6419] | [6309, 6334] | 1.4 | 1.53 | 1.5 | 1.61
